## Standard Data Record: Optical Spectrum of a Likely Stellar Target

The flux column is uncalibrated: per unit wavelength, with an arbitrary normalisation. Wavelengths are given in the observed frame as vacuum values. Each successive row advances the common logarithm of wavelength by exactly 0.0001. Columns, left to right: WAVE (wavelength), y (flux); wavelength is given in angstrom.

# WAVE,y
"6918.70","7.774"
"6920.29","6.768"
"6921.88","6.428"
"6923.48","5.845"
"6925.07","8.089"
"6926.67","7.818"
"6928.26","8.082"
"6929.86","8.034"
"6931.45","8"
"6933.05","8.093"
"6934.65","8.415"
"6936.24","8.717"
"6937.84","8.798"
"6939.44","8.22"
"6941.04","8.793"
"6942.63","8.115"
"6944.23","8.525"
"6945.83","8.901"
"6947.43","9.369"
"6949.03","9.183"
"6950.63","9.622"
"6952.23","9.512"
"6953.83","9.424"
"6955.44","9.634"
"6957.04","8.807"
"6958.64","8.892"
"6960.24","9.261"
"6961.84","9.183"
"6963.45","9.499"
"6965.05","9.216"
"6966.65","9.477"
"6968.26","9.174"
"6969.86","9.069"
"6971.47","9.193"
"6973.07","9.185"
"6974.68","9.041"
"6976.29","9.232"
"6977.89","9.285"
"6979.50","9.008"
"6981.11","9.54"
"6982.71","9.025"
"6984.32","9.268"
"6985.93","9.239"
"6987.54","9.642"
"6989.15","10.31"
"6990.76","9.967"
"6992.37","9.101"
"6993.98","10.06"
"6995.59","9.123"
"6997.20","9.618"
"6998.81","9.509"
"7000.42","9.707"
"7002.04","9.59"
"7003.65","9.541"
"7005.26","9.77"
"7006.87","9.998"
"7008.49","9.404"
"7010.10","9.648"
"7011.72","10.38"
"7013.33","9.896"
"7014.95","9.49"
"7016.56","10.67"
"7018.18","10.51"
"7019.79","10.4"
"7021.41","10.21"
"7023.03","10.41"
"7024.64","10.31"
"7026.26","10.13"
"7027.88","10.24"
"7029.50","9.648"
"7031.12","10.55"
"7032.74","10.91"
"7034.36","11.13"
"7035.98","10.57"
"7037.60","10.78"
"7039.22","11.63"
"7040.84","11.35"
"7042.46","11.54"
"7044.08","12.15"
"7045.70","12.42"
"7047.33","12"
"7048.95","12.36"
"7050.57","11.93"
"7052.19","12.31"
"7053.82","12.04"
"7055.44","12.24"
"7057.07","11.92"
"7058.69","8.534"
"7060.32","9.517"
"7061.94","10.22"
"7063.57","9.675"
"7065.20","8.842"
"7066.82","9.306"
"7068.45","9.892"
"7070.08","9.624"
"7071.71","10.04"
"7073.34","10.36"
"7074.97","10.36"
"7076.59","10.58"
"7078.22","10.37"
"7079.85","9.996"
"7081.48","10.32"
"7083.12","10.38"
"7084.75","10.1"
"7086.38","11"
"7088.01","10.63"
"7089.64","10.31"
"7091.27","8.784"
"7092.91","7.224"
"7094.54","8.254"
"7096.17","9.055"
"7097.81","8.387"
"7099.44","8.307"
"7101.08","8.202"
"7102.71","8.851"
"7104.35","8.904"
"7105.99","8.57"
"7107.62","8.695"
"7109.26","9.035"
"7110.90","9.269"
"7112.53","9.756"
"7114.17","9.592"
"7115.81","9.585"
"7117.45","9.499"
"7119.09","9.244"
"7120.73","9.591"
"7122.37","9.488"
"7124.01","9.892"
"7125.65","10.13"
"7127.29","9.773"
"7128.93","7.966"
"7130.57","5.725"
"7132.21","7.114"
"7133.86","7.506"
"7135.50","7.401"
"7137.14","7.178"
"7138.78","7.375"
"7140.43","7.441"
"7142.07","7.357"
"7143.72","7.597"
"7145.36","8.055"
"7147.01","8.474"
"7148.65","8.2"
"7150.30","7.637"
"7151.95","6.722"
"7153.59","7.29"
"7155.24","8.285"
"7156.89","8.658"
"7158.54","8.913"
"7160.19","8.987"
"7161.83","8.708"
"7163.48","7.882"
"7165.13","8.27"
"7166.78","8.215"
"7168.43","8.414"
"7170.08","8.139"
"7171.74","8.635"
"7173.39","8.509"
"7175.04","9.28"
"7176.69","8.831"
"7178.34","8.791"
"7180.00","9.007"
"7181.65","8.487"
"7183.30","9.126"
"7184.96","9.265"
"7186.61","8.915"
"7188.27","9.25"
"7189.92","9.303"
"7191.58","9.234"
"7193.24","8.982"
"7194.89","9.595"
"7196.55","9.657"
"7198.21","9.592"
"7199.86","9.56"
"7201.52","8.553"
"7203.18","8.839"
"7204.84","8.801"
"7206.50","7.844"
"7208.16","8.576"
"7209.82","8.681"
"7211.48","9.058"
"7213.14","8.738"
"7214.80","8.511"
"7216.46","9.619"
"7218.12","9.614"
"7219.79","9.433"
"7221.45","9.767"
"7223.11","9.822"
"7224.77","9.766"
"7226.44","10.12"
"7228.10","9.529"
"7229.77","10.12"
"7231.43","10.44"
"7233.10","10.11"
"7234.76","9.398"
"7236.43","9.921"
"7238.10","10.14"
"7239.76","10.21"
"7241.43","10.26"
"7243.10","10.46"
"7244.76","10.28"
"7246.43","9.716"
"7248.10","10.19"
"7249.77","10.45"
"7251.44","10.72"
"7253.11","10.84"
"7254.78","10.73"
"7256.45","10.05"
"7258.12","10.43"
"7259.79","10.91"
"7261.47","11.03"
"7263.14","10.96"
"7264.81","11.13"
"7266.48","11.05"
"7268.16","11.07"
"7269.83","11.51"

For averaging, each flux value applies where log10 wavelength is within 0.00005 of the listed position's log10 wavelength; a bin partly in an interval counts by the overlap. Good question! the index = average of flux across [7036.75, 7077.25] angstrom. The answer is 10.9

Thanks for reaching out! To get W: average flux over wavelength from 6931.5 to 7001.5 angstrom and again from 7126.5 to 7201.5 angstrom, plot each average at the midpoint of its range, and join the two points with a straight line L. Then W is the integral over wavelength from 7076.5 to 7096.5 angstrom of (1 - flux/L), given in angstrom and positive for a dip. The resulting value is -2.43 angstrom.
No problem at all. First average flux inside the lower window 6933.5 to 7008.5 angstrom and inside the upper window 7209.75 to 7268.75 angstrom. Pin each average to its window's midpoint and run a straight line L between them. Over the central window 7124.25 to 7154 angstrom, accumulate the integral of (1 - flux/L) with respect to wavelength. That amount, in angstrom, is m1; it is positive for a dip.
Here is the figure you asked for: 6.1 angstrom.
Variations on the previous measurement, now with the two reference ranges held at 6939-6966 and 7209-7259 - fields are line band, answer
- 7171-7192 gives 1.69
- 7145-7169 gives 3.72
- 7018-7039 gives -2.64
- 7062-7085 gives -1.35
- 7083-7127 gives 1.18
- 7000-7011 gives -0.51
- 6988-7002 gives -0.70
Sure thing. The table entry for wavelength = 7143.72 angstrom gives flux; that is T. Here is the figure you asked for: 7.597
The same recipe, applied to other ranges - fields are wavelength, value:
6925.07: 8.089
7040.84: 11.35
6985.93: 9.239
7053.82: 12.04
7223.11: 9.822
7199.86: 9.56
